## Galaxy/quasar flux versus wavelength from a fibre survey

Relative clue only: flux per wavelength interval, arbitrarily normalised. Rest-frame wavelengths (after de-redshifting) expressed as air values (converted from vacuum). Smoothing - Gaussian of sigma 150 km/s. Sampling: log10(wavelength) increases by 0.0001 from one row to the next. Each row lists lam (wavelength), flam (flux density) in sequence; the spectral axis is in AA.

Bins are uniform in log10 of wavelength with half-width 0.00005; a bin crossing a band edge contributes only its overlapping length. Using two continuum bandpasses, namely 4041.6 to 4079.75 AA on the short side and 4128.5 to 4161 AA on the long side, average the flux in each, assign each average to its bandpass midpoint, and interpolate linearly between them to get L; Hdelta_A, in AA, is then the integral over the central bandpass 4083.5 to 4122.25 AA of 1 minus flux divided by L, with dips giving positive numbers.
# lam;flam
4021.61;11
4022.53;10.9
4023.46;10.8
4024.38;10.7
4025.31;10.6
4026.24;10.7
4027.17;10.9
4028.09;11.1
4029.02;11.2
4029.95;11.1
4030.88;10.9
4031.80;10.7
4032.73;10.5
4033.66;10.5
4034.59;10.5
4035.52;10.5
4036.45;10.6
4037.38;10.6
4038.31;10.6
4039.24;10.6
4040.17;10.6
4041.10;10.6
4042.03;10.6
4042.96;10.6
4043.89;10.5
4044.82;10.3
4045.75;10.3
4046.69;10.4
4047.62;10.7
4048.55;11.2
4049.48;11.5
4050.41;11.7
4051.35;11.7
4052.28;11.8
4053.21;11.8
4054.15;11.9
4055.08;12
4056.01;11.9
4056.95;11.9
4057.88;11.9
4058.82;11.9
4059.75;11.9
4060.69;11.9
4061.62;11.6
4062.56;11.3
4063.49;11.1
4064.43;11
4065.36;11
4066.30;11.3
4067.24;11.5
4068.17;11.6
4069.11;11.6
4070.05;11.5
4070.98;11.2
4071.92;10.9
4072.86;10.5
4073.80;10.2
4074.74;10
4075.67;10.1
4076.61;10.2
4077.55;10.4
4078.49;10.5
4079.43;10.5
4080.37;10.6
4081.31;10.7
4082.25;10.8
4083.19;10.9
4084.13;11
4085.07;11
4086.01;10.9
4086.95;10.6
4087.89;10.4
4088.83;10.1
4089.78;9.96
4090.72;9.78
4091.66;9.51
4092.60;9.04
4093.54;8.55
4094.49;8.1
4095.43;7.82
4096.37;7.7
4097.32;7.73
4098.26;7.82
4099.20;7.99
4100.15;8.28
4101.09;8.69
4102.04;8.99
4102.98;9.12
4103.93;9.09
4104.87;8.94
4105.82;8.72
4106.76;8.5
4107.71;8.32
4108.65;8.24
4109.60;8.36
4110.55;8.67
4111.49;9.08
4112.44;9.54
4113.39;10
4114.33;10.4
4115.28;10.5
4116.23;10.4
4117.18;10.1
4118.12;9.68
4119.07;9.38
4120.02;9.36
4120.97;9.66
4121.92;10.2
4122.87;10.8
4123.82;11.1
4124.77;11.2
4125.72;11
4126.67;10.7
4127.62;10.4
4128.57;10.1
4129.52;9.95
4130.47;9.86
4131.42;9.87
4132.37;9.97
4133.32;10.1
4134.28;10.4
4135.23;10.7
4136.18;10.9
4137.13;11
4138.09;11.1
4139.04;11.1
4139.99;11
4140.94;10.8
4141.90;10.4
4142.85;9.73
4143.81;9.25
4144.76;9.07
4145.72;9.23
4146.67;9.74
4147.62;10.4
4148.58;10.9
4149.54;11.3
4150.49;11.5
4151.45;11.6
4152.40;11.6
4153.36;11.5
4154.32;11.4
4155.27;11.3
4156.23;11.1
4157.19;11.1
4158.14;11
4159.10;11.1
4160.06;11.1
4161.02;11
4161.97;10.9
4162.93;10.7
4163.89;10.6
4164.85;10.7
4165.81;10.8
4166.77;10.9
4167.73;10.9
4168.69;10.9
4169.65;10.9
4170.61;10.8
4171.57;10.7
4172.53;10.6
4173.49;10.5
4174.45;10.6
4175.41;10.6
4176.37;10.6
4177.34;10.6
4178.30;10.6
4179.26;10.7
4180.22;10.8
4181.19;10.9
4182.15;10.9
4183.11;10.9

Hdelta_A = 5.7 AA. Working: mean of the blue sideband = 11.1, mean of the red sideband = 10.6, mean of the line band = 9.28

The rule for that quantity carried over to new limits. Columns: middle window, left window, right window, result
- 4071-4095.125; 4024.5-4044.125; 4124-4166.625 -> 1.1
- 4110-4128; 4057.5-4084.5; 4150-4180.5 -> 1.4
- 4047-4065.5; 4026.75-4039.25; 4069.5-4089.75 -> -1.6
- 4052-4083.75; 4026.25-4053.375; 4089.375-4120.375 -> -3.6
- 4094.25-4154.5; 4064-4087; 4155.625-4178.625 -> 5.5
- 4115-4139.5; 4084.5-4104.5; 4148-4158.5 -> -0.1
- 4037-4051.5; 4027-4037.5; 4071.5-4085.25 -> -0.1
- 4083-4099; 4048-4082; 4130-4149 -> 2.2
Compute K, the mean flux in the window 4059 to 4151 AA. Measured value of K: 10.1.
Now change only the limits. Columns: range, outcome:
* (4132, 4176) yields 10.7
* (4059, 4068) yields 11.4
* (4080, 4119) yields 9.38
